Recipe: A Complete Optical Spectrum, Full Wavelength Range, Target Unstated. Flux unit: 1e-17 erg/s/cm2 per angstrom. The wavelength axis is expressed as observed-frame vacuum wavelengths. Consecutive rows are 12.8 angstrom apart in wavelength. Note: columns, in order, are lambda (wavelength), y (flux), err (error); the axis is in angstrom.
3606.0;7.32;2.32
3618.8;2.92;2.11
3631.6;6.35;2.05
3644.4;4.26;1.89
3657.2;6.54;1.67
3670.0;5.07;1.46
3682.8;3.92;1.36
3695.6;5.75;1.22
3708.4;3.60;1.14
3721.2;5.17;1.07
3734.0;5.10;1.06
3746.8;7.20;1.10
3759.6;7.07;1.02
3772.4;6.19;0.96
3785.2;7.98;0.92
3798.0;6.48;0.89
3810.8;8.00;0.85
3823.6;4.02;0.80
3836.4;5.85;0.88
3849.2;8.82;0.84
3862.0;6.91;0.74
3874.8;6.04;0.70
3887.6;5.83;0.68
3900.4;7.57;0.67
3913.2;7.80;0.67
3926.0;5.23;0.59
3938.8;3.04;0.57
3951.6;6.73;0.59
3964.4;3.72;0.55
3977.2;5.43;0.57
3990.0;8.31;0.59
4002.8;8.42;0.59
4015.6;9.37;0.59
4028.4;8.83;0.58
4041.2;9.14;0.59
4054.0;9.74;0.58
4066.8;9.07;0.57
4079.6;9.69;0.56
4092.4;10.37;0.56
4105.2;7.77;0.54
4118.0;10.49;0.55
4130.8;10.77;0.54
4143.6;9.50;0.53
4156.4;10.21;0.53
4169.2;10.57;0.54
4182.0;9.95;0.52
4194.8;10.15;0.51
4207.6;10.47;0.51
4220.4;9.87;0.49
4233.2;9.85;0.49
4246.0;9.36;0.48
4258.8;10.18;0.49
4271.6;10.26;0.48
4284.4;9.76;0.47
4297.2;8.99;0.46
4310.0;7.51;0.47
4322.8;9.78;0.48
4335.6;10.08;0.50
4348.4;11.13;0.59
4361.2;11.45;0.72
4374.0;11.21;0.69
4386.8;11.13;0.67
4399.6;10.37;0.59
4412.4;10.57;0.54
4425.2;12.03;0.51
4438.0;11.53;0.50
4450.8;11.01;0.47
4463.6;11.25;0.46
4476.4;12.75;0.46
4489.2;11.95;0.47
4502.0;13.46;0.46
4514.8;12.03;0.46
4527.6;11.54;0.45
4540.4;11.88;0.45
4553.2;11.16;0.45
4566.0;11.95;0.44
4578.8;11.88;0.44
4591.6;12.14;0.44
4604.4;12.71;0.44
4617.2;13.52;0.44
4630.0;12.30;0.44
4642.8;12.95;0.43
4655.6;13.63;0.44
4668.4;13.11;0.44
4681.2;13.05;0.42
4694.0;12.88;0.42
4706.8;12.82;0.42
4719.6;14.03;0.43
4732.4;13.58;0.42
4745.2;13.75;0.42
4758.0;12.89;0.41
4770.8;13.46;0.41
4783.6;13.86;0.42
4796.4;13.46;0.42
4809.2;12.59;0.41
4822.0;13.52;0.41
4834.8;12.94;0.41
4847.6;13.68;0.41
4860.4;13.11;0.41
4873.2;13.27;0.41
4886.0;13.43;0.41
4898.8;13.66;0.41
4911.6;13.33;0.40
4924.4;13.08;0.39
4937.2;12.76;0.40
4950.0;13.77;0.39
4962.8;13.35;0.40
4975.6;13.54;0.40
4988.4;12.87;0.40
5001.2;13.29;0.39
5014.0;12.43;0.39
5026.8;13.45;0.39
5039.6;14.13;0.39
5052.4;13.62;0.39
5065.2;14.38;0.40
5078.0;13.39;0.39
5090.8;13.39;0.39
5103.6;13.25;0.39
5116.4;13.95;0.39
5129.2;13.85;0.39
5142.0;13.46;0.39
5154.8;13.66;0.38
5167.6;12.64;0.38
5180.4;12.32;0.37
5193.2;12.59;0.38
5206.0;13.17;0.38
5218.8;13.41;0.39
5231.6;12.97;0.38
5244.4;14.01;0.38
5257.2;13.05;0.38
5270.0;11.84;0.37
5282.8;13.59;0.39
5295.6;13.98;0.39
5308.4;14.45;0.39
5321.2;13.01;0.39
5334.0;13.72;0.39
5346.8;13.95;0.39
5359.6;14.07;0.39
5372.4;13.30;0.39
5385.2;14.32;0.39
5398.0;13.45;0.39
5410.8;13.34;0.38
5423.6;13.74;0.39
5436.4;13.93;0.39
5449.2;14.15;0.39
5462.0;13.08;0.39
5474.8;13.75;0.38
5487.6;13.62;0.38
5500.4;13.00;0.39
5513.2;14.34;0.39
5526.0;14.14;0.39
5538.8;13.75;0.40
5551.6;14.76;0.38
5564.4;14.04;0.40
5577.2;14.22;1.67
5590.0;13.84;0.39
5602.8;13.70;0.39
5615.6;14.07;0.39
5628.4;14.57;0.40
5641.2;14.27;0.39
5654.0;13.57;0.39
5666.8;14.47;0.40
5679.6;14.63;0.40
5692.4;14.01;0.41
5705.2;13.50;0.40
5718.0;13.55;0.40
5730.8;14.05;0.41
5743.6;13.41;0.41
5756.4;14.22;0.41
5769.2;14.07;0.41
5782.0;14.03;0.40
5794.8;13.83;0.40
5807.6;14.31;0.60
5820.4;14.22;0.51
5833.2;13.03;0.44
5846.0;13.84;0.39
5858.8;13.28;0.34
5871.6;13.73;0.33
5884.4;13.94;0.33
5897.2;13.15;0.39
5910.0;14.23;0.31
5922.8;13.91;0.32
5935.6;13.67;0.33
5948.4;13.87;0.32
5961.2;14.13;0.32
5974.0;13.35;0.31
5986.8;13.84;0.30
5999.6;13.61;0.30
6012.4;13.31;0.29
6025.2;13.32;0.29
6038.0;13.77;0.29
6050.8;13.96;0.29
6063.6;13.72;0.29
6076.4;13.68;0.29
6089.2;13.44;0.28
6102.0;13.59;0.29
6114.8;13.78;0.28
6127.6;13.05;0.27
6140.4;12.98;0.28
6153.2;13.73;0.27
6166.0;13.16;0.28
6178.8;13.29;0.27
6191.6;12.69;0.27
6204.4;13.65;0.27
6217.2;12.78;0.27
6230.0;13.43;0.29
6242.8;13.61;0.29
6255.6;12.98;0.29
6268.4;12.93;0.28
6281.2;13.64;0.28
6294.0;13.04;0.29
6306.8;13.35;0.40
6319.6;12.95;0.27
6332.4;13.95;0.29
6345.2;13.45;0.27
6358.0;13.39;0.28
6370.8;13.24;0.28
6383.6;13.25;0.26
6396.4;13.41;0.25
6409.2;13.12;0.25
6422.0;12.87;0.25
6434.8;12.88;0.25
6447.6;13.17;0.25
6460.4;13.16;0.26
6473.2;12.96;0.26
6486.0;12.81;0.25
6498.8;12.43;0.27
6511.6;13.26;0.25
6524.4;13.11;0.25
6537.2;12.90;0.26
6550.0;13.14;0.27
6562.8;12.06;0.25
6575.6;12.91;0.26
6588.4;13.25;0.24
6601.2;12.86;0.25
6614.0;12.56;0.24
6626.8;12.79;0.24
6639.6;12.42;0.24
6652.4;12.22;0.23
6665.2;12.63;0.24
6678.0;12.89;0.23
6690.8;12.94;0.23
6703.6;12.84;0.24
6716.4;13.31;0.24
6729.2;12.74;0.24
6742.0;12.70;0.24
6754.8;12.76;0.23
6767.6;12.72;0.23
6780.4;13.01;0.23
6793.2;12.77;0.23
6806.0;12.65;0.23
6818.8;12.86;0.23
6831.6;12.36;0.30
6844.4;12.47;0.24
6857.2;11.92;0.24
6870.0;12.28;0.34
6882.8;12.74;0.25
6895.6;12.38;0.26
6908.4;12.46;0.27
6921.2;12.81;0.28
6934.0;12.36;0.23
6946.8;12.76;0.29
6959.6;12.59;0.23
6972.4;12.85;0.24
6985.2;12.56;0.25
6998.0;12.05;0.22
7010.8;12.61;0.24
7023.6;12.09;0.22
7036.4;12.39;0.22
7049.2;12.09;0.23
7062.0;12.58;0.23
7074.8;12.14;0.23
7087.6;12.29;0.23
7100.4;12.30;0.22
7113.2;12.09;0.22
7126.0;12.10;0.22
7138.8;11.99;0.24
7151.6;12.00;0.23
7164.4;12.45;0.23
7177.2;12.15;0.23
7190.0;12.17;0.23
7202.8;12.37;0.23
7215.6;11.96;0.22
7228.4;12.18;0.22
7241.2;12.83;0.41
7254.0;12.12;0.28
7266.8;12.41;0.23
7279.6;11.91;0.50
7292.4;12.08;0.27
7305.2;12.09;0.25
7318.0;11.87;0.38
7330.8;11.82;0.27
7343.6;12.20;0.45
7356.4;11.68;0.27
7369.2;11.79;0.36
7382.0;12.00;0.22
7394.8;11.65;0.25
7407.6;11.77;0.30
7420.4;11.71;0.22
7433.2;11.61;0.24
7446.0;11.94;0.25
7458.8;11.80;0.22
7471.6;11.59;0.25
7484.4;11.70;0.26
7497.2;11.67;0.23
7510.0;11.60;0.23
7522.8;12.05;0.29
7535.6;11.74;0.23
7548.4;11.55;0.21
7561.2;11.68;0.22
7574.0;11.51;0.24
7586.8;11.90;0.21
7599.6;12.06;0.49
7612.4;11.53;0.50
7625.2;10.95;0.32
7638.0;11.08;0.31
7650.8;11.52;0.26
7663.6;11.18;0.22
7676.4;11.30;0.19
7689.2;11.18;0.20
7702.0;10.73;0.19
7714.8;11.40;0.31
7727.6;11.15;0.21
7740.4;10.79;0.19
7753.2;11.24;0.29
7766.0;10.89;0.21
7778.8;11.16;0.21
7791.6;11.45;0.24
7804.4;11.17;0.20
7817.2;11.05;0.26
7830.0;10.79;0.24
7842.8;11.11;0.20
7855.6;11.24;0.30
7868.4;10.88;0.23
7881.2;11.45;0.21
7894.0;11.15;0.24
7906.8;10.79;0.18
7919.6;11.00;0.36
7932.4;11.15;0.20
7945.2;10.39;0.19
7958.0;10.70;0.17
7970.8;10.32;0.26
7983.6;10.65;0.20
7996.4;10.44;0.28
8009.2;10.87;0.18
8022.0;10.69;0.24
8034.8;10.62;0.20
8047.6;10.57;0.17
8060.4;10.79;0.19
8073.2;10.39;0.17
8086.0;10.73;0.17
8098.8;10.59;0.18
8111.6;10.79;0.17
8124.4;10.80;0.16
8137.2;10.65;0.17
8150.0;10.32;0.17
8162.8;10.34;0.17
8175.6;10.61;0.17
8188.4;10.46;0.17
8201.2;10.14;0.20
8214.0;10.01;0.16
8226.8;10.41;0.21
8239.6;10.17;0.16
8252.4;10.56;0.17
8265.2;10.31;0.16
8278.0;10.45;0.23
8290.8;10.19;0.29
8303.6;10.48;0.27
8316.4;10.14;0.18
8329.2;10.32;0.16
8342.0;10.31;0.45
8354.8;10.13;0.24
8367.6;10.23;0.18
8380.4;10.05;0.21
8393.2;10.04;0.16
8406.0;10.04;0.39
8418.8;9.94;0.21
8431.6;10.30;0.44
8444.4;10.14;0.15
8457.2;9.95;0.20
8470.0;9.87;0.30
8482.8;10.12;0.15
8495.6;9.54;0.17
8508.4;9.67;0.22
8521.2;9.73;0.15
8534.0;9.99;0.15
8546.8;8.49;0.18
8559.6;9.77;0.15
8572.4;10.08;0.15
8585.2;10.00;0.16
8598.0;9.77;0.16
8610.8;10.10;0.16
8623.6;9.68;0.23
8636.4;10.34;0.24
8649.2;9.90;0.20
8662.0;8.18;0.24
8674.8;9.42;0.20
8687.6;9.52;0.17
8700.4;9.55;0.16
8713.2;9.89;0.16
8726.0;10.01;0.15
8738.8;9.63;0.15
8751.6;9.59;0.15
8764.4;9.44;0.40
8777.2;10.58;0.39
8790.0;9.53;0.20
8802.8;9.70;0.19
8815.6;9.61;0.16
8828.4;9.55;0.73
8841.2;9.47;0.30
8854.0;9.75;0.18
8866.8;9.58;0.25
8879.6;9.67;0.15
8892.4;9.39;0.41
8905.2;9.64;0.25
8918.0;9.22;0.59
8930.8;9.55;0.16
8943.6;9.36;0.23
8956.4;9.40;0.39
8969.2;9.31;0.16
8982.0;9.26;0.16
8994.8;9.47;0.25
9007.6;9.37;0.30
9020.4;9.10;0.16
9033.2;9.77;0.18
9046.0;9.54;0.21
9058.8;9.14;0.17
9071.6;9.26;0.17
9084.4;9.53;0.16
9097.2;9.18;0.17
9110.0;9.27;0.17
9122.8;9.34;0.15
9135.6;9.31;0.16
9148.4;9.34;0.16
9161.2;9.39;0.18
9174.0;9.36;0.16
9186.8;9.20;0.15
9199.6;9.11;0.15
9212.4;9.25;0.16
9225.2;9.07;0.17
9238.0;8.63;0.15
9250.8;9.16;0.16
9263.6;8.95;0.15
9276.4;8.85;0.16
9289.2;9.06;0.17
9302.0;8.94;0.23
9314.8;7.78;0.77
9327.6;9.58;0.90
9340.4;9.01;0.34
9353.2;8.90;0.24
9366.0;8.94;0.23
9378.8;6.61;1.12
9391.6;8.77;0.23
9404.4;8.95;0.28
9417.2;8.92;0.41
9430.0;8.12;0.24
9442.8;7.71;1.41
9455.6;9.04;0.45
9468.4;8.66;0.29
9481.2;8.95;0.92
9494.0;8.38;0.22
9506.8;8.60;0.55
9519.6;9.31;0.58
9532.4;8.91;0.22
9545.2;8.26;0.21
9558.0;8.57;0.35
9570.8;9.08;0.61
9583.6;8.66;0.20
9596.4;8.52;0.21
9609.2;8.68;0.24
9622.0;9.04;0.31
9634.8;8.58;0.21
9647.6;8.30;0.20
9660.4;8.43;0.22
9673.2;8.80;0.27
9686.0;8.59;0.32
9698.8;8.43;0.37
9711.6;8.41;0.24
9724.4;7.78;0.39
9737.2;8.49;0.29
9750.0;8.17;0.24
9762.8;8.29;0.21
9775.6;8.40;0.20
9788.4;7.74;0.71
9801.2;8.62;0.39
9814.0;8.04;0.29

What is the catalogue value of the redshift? 0.000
